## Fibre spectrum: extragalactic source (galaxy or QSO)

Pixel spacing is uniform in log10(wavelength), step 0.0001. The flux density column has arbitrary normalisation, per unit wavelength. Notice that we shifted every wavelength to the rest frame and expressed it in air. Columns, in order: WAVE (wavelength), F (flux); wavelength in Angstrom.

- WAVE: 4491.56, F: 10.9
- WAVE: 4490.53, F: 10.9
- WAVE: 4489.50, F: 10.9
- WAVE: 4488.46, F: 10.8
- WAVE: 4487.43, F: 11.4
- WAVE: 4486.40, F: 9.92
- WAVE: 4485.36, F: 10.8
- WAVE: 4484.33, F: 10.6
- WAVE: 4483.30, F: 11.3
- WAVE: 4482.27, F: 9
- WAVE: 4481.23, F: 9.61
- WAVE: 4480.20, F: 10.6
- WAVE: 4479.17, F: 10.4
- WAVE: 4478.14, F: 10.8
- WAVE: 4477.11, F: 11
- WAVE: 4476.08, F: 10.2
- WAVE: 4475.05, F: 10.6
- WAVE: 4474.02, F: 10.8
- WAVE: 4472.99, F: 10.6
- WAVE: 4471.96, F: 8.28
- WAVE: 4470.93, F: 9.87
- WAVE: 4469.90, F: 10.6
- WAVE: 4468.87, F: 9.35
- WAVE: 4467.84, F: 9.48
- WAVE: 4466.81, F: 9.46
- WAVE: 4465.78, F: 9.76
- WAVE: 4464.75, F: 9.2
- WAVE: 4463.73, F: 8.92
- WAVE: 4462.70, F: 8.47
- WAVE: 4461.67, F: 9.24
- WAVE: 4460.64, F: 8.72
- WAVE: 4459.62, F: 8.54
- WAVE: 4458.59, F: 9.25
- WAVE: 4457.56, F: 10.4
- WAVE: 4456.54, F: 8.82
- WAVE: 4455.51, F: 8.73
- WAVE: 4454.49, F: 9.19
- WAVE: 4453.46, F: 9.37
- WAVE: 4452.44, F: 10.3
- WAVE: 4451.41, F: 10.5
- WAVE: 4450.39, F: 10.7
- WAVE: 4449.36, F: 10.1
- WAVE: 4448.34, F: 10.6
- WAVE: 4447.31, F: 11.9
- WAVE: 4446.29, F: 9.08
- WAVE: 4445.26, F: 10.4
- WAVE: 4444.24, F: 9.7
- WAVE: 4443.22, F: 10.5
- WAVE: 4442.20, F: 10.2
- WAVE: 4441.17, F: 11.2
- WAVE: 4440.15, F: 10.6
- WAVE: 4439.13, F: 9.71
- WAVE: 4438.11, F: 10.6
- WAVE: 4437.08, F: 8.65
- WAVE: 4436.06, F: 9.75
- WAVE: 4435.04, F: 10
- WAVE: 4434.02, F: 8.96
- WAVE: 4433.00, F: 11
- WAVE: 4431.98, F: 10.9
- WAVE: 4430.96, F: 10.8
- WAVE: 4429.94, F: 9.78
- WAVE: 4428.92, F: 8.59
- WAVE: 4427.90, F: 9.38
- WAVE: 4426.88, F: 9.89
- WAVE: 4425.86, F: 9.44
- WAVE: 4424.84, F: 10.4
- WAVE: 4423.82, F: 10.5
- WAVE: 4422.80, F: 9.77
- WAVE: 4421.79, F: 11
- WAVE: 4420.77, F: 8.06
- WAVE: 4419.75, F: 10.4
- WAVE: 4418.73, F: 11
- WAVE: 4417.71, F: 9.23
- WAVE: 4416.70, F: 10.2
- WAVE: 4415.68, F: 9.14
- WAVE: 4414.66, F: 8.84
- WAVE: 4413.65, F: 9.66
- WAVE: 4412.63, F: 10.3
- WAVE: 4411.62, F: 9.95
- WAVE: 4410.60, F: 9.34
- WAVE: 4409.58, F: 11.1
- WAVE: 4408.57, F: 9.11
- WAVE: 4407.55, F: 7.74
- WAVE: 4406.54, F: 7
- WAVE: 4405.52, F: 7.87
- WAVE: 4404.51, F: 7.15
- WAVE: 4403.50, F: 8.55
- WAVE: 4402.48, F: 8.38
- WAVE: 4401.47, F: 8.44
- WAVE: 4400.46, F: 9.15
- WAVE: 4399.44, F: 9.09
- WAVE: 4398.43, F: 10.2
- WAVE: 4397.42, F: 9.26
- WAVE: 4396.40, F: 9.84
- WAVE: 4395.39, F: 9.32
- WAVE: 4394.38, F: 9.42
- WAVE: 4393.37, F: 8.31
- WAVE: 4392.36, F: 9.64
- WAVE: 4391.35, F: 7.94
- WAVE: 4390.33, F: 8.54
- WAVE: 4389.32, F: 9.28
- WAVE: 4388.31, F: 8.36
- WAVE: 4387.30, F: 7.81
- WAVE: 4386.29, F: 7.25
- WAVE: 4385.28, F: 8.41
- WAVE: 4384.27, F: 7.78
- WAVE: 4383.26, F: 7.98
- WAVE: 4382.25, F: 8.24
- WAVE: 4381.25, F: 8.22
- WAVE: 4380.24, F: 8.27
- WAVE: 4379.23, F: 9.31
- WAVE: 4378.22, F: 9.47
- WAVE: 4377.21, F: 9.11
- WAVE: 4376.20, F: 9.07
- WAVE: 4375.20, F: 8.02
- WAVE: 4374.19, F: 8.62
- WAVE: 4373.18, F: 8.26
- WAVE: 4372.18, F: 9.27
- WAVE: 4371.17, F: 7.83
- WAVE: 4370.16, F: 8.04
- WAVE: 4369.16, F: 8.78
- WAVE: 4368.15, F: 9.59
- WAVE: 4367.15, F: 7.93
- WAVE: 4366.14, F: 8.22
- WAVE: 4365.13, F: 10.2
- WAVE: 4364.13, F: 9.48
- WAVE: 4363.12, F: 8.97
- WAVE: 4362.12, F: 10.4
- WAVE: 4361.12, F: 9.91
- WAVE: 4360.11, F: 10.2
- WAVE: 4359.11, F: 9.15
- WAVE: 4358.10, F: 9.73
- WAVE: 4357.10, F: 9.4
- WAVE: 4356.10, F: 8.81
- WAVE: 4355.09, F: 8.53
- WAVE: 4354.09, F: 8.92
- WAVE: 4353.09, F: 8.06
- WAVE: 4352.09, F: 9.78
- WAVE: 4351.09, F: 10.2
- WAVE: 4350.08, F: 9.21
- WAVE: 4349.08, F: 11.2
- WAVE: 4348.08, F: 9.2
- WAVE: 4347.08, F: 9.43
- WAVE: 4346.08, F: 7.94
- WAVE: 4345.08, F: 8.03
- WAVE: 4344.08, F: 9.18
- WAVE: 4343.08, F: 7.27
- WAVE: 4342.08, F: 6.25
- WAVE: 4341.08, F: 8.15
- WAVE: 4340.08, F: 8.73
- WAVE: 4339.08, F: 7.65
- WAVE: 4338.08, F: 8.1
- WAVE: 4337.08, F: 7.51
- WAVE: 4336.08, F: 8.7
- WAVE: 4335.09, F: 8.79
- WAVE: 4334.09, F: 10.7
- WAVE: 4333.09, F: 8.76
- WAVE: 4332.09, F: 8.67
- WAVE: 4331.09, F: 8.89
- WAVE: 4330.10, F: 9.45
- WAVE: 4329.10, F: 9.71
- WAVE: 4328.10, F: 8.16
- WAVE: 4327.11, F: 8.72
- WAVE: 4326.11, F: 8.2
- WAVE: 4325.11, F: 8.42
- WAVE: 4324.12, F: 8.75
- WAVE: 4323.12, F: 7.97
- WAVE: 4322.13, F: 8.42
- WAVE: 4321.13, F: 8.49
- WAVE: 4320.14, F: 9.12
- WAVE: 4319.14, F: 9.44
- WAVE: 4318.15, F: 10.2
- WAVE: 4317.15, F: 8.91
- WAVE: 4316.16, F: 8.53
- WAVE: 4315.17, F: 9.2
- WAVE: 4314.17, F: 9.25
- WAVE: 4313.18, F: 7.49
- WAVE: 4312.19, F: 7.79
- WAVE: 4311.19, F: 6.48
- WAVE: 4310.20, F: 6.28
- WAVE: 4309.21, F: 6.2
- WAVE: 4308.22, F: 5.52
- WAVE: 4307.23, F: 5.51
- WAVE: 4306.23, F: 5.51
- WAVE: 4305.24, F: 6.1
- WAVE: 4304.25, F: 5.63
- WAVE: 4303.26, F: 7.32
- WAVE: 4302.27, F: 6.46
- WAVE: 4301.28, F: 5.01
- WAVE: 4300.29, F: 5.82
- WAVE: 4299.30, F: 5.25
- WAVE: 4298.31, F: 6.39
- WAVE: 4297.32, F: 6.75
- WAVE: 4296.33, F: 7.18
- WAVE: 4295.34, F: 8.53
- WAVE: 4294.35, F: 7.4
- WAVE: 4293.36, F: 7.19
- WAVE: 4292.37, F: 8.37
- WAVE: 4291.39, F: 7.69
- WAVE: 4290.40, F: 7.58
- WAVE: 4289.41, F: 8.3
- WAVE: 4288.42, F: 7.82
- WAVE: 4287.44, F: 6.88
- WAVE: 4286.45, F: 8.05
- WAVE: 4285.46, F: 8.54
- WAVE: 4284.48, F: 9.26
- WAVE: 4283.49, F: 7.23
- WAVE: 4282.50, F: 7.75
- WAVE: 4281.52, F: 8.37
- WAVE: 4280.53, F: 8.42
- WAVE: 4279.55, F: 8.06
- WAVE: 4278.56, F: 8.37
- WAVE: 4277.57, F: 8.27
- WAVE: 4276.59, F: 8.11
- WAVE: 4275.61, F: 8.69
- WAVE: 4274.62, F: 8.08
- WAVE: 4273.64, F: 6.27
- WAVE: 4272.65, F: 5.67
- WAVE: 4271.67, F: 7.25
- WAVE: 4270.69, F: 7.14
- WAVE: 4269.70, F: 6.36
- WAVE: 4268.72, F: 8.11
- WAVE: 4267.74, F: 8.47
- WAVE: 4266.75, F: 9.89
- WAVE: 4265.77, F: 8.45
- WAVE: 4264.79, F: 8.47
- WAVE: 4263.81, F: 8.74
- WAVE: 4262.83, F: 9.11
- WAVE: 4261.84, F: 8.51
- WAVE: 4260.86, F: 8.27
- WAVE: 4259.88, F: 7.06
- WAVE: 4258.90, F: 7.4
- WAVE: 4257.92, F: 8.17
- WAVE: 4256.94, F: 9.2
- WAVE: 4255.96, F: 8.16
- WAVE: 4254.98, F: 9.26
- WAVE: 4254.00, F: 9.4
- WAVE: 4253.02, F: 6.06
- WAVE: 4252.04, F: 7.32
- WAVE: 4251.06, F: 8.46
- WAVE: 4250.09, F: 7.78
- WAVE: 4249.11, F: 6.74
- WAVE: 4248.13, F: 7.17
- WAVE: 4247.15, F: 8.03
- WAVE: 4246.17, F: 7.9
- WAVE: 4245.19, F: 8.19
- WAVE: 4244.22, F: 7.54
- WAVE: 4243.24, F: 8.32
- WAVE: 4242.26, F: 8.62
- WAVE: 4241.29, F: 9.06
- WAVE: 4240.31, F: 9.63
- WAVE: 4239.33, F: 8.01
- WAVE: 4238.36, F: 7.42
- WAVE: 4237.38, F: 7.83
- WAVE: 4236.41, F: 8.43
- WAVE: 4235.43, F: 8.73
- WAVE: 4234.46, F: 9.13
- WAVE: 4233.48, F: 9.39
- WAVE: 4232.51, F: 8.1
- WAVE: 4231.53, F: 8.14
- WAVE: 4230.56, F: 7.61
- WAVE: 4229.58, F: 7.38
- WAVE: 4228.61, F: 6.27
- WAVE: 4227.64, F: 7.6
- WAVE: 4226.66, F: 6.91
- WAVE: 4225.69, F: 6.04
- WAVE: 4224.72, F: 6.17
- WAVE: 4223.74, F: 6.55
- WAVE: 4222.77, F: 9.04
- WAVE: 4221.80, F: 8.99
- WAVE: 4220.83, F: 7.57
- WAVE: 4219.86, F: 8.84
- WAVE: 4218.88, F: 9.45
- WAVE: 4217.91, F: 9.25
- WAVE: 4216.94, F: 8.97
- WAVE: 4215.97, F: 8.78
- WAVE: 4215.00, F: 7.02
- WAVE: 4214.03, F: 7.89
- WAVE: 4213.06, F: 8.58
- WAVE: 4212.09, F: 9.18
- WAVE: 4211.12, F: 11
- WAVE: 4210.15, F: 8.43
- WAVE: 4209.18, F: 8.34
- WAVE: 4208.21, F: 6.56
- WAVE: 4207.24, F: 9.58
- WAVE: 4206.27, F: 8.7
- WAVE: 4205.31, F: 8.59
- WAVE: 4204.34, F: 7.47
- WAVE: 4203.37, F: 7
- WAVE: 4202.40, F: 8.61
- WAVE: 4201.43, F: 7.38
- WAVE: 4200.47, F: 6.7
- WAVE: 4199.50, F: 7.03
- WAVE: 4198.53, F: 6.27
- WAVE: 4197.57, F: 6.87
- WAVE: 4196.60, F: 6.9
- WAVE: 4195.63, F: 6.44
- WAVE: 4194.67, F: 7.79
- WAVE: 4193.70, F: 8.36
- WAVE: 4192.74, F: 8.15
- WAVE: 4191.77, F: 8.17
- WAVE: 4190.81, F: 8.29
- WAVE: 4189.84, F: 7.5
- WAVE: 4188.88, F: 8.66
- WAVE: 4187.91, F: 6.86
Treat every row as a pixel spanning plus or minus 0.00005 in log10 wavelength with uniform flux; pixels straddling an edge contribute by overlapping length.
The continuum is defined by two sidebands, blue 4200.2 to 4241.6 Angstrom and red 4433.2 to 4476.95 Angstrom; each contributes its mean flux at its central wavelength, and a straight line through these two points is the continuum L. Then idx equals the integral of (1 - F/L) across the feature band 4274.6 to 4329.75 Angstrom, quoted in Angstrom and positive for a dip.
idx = 6.5 Angstrom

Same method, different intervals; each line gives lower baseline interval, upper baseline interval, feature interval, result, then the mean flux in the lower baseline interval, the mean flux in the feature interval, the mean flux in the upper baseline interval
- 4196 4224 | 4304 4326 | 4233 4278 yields -0.8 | 8.13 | 8.09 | 7.72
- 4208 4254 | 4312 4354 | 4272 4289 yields 1.1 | 8.07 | 7.87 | 8.74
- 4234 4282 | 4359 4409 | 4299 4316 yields 3.6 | 8.08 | 6.58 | 8.72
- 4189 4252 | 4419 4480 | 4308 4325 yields 1.2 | 7.98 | 8.17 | 9.9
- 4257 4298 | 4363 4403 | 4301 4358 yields 0.6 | 7.91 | 8.24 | 8.73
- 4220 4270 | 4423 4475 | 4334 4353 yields 0.5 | 8.04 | 8.68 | 9.83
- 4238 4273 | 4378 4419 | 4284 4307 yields 3.4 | 8.05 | 7.07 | 8.87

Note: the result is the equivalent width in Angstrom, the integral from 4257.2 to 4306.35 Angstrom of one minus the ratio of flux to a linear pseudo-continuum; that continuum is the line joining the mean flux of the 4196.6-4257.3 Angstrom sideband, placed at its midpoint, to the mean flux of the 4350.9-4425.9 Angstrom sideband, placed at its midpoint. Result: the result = 4.6 Angstrom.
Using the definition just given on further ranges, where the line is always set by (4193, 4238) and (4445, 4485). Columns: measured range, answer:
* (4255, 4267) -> -0.2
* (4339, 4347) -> 0.8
